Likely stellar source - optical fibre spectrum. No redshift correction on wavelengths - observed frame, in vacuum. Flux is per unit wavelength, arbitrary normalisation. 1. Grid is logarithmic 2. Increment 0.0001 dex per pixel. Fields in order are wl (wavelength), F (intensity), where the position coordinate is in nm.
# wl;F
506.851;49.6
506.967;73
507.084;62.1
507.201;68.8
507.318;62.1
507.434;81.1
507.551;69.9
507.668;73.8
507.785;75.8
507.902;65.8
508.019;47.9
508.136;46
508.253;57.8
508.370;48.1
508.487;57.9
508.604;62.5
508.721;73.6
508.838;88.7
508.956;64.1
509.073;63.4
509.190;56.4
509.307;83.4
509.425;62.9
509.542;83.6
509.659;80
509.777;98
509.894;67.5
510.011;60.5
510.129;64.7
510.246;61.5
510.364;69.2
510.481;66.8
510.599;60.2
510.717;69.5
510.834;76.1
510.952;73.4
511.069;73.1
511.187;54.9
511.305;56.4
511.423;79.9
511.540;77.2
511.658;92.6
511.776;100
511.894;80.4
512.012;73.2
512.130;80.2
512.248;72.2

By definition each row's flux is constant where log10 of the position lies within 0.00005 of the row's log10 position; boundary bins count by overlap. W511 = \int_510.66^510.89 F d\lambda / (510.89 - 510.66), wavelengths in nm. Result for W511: 73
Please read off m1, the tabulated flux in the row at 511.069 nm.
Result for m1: 73.1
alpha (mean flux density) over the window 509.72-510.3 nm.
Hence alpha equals 70.5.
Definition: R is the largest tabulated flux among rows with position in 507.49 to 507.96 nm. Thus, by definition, 75.8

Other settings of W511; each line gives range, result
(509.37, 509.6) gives 73.5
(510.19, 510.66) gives 64.3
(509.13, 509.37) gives 69.7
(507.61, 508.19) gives 61.9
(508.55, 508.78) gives 68.3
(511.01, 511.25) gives 63.9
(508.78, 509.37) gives 71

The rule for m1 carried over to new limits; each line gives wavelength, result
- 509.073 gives 63.4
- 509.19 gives 56.4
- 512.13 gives 80.2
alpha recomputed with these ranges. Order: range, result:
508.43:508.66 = 60.2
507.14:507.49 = 70.6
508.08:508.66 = 54.5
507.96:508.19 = 47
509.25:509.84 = 81.4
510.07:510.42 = 65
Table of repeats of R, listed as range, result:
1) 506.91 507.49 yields 81.1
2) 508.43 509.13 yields 88.7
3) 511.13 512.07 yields 100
